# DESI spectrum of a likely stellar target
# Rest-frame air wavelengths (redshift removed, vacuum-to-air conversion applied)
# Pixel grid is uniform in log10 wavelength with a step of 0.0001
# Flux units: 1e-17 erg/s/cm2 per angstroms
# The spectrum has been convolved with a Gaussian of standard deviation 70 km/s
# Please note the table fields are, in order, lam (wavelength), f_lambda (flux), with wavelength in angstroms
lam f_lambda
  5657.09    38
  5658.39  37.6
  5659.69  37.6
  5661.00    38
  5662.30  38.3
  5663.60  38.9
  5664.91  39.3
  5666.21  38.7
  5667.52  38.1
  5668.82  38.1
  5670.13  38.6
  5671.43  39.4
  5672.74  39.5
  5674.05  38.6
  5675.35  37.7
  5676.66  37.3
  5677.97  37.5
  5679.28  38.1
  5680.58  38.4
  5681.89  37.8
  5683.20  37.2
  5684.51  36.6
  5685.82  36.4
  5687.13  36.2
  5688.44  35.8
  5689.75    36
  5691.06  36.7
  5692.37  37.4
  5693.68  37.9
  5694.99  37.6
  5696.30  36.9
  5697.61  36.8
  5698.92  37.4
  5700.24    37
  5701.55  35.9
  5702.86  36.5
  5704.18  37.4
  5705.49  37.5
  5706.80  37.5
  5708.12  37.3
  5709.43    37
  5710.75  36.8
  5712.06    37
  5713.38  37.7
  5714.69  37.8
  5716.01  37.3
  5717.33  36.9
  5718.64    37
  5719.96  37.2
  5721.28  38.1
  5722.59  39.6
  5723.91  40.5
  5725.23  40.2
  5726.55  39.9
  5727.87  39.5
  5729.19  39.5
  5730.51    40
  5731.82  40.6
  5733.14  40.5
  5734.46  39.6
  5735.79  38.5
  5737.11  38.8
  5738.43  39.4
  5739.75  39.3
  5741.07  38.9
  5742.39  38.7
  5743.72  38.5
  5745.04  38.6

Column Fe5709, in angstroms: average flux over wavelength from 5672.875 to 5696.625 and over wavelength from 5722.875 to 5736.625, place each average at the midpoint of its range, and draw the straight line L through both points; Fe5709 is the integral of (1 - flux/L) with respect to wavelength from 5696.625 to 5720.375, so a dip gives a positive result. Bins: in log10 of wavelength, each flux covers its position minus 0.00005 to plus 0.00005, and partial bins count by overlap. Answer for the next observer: 0.93 angstroms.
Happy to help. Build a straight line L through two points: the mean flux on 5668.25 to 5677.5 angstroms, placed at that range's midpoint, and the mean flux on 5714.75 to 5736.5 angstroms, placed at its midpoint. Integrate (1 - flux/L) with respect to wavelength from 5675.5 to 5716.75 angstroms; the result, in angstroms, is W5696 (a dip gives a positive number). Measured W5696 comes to 1.7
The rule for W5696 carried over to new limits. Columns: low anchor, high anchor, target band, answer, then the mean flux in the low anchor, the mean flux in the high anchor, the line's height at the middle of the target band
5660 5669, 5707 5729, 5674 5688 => 0.37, 38.5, 38.1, 38.4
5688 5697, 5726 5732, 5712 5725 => 0.34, 37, 39.9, 39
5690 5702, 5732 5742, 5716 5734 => -0.21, 37.1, 39.3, 38.7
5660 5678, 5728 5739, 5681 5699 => 0.88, 38.4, 39.6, 38.8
